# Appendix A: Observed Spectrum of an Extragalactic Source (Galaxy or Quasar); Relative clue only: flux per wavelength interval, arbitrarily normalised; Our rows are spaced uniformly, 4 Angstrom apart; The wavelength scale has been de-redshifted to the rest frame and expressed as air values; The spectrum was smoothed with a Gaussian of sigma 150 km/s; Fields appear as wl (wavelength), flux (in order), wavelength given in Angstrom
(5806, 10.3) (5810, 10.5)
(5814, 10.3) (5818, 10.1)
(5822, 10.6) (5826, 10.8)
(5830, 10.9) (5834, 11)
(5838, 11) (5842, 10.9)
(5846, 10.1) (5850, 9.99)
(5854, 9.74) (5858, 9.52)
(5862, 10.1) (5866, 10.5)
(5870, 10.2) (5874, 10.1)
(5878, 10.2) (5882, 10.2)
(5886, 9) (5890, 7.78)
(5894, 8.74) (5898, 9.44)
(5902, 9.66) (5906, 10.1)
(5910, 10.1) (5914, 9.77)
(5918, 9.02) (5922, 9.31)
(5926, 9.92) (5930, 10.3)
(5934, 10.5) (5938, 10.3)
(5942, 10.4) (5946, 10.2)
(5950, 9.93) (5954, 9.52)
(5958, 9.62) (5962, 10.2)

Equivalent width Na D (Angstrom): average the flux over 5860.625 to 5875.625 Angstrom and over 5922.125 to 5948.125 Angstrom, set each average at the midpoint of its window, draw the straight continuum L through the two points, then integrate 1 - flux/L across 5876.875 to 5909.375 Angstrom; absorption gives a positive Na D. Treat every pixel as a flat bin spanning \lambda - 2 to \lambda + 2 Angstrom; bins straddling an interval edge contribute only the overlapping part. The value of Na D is 2.61 Angstrom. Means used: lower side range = 10.2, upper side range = 10.2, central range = 9.4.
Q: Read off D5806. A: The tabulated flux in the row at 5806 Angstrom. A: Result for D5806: 10.3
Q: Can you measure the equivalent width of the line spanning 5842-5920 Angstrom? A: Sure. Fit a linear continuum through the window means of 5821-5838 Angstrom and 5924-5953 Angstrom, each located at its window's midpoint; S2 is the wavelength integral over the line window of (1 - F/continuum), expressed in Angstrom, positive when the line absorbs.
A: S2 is 6.1 Angstrom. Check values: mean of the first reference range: 10.9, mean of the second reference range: 10.2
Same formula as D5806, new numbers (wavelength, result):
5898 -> 9.44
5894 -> 8.74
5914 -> 9.77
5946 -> 10.2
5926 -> 9.92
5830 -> 10.9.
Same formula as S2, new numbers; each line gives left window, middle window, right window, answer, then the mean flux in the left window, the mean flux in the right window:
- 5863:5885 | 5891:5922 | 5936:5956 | 2.00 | 10.2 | 10.1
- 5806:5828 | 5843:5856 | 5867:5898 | -0.05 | 10.4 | 9.49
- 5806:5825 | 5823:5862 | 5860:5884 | -0.44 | 10.4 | 10.2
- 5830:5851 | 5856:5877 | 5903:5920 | 0.47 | 10.7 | 9.74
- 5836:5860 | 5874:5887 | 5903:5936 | 0.19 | 10.2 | 9.87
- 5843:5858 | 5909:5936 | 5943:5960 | 0.12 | 9.95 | 9.85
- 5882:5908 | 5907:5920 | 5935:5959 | -0.24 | 9.2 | 10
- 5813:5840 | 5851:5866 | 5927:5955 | 0.92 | 10.7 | 10.2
